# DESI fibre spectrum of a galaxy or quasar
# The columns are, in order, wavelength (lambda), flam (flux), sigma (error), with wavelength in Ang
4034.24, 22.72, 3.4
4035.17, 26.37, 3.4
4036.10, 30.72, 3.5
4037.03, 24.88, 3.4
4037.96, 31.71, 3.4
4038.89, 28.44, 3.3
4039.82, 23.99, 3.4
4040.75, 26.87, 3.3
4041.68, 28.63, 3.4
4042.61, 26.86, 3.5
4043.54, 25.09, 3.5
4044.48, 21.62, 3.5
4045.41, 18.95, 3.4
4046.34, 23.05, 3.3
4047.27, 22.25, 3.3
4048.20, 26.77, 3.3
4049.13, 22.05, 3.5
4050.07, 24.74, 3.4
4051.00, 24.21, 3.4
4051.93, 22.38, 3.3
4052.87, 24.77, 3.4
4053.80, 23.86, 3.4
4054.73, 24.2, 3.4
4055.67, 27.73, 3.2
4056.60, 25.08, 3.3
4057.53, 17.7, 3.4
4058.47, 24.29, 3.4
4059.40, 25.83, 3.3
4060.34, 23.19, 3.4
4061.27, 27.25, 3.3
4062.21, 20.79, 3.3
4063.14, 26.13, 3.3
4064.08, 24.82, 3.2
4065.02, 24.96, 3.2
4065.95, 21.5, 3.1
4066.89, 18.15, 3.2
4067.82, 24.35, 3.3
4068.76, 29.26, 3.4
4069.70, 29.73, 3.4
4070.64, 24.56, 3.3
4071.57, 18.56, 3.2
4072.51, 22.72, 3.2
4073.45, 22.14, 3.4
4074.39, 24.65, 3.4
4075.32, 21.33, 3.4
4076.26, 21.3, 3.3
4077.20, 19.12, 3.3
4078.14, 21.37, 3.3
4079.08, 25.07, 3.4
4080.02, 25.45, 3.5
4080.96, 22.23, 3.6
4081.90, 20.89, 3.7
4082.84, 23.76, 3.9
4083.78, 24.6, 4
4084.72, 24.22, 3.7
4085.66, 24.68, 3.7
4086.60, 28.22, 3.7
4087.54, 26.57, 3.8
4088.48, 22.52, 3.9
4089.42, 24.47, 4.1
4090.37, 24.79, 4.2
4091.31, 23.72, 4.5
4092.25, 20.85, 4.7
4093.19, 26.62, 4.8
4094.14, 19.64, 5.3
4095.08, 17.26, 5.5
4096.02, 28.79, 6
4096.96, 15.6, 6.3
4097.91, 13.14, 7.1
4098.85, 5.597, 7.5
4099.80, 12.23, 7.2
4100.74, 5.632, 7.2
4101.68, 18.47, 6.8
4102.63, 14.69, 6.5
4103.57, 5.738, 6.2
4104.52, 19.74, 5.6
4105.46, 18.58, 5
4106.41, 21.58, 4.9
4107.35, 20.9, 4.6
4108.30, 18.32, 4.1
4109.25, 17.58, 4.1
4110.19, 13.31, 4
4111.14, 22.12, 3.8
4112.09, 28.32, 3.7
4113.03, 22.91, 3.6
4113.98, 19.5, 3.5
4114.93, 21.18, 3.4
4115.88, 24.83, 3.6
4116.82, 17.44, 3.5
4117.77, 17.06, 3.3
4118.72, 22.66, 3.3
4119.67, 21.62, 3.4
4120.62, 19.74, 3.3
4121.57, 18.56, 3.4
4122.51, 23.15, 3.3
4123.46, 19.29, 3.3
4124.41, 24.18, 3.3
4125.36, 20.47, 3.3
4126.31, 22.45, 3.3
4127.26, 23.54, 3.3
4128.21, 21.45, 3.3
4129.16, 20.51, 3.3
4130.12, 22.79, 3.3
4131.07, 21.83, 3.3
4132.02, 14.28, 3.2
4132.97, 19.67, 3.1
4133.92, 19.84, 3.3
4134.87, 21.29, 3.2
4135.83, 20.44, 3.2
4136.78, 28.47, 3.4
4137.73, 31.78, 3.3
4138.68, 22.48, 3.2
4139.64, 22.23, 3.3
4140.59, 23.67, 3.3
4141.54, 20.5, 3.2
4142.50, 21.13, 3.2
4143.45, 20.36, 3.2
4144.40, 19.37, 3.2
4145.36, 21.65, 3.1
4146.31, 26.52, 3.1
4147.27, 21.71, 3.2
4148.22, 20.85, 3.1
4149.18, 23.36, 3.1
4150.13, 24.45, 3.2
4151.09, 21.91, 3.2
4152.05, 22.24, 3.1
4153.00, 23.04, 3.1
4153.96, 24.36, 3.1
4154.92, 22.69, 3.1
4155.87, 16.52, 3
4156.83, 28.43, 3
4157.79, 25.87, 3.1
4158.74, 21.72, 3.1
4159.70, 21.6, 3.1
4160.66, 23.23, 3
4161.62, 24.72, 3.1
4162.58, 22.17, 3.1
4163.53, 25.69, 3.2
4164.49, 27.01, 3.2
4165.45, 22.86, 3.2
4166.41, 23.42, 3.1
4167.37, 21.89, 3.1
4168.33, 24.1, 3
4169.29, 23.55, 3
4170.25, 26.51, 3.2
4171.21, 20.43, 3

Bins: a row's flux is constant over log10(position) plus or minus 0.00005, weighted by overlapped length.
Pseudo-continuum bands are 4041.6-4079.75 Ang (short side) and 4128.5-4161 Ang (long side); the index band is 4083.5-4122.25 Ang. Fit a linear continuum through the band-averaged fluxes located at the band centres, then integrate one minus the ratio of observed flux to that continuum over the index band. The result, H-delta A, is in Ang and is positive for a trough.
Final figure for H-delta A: 5.3 Ang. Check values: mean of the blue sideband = 23.6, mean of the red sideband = 22.4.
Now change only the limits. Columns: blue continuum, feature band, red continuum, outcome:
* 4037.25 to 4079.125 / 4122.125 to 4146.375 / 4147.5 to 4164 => 1.38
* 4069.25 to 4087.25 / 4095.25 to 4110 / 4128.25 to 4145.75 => 4.53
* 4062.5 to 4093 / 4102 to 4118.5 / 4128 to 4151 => 2.70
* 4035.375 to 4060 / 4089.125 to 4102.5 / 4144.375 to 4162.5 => 3.25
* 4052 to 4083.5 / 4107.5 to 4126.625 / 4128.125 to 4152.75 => 1.57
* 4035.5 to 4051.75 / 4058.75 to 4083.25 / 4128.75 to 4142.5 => 0.92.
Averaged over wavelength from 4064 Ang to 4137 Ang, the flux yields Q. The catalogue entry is 21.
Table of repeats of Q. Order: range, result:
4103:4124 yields 19.7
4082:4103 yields 20.3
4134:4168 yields 23.1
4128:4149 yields 22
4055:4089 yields 23.7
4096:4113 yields 16.5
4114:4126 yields 20.8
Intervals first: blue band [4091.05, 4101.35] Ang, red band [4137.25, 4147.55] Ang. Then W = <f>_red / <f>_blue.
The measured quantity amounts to 1.34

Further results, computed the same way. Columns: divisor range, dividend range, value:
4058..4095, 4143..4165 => 0.97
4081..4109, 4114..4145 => 1.09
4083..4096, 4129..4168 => 0.95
